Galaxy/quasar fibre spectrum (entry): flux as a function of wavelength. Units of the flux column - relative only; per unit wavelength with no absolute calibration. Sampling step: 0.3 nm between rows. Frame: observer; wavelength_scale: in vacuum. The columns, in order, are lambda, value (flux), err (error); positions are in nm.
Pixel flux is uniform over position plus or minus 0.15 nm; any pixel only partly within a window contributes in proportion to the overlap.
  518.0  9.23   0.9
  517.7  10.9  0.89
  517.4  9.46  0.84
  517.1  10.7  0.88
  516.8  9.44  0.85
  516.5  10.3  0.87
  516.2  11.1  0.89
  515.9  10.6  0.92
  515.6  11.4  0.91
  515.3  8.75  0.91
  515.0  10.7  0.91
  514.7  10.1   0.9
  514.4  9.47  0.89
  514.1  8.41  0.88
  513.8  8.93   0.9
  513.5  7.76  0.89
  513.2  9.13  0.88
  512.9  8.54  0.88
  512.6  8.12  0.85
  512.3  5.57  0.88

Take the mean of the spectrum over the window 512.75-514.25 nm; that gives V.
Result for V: 8.55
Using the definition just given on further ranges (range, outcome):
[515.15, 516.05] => 10.2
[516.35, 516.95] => 9.87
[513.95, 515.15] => 9.67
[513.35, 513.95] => 8.35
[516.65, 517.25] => 10.1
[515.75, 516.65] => 10.7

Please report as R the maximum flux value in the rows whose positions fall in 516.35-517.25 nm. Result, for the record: 10.7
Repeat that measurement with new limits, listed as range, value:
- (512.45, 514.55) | 9.47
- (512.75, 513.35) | 9.13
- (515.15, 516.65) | 11.4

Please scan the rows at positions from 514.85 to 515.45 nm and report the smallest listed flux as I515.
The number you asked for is 8.75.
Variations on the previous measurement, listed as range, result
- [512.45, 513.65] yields 7.76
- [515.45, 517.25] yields 9.44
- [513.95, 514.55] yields 8.41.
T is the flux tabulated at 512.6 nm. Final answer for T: 8.12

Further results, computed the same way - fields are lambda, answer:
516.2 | 11.1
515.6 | 11.4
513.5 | 7.76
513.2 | 9.13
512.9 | 8.54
